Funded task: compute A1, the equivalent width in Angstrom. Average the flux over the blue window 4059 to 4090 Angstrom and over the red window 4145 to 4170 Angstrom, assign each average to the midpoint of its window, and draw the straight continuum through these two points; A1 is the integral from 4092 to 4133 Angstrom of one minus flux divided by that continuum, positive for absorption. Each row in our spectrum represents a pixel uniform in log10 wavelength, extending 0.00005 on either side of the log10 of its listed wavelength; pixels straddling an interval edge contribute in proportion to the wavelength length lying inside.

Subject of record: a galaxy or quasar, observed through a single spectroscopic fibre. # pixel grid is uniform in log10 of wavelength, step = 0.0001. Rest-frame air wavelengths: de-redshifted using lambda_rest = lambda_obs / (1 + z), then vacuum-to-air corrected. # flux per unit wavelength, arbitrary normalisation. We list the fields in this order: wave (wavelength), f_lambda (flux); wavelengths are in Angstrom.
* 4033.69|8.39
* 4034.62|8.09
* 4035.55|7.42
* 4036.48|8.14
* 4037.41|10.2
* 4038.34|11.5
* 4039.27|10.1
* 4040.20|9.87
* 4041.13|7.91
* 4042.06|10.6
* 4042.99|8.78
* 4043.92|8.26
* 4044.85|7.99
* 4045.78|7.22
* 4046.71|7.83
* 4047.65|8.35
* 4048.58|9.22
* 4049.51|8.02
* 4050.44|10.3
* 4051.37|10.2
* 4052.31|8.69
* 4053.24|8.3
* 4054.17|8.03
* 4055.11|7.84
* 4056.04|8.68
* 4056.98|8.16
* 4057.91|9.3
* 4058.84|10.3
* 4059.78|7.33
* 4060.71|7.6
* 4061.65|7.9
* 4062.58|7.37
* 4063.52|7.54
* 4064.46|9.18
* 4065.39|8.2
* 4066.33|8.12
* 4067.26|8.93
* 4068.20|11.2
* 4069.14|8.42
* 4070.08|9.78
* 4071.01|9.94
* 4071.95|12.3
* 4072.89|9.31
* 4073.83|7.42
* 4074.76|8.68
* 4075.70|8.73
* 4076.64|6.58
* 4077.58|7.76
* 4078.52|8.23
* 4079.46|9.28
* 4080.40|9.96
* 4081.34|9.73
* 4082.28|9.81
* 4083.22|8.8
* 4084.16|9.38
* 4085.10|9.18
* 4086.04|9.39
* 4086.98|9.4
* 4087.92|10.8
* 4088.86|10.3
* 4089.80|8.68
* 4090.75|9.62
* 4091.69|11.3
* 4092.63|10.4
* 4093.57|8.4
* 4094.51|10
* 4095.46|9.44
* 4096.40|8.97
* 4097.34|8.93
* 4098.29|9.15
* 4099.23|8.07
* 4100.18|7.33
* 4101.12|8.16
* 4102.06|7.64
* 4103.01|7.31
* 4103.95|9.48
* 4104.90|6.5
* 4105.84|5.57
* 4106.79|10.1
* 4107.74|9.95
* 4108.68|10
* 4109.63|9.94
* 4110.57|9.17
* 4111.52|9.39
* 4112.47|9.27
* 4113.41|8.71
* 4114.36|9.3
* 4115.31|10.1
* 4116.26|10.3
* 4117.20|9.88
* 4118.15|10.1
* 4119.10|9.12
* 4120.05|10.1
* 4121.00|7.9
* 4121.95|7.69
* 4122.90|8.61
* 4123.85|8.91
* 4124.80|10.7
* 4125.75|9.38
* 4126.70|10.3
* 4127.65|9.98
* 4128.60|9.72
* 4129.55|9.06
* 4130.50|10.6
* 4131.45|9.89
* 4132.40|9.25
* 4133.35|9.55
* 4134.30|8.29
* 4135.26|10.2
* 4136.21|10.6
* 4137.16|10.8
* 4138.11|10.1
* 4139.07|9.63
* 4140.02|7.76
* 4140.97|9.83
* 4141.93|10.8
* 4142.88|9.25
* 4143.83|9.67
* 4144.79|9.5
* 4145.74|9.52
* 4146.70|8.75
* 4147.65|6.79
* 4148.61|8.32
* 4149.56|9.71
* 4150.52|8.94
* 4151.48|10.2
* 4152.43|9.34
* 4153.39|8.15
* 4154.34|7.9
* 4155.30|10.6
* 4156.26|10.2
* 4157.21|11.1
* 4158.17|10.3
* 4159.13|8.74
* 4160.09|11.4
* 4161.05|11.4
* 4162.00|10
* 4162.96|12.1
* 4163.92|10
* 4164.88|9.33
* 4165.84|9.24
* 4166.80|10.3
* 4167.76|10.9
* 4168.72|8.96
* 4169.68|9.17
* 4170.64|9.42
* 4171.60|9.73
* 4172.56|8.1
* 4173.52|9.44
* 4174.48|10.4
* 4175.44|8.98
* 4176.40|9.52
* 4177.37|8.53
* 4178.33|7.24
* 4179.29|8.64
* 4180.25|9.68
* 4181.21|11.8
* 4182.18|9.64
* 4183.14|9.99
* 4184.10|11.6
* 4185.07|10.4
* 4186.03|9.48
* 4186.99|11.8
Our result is 0.63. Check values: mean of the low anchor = 8.96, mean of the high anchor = 9.67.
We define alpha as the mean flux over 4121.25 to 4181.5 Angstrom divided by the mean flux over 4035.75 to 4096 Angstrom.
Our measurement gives 1.06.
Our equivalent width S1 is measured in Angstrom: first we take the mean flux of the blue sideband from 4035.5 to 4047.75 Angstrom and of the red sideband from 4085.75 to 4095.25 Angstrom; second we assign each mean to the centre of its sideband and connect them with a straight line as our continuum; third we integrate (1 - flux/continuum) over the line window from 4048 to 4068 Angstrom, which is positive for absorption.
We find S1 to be 1.4 Angstrom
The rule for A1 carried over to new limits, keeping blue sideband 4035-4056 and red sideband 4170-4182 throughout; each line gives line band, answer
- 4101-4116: 0.4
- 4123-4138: -1.1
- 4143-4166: -1.0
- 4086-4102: -0.5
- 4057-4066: 0.6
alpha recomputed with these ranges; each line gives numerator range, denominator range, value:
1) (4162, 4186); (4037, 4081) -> 1.10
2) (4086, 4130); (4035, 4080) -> 1.05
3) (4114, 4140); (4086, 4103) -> 1.05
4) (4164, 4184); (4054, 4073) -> 1.08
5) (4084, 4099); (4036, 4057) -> 1.08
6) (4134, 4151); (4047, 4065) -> 1.10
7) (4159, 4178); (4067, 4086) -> 1.07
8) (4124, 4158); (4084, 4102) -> 1.03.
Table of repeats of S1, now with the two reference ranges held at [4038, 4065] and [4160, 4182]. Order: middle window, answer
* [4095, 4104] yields 0.7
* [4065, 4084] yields -0.4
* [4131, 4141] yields -0.2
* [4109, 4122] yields -0.2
